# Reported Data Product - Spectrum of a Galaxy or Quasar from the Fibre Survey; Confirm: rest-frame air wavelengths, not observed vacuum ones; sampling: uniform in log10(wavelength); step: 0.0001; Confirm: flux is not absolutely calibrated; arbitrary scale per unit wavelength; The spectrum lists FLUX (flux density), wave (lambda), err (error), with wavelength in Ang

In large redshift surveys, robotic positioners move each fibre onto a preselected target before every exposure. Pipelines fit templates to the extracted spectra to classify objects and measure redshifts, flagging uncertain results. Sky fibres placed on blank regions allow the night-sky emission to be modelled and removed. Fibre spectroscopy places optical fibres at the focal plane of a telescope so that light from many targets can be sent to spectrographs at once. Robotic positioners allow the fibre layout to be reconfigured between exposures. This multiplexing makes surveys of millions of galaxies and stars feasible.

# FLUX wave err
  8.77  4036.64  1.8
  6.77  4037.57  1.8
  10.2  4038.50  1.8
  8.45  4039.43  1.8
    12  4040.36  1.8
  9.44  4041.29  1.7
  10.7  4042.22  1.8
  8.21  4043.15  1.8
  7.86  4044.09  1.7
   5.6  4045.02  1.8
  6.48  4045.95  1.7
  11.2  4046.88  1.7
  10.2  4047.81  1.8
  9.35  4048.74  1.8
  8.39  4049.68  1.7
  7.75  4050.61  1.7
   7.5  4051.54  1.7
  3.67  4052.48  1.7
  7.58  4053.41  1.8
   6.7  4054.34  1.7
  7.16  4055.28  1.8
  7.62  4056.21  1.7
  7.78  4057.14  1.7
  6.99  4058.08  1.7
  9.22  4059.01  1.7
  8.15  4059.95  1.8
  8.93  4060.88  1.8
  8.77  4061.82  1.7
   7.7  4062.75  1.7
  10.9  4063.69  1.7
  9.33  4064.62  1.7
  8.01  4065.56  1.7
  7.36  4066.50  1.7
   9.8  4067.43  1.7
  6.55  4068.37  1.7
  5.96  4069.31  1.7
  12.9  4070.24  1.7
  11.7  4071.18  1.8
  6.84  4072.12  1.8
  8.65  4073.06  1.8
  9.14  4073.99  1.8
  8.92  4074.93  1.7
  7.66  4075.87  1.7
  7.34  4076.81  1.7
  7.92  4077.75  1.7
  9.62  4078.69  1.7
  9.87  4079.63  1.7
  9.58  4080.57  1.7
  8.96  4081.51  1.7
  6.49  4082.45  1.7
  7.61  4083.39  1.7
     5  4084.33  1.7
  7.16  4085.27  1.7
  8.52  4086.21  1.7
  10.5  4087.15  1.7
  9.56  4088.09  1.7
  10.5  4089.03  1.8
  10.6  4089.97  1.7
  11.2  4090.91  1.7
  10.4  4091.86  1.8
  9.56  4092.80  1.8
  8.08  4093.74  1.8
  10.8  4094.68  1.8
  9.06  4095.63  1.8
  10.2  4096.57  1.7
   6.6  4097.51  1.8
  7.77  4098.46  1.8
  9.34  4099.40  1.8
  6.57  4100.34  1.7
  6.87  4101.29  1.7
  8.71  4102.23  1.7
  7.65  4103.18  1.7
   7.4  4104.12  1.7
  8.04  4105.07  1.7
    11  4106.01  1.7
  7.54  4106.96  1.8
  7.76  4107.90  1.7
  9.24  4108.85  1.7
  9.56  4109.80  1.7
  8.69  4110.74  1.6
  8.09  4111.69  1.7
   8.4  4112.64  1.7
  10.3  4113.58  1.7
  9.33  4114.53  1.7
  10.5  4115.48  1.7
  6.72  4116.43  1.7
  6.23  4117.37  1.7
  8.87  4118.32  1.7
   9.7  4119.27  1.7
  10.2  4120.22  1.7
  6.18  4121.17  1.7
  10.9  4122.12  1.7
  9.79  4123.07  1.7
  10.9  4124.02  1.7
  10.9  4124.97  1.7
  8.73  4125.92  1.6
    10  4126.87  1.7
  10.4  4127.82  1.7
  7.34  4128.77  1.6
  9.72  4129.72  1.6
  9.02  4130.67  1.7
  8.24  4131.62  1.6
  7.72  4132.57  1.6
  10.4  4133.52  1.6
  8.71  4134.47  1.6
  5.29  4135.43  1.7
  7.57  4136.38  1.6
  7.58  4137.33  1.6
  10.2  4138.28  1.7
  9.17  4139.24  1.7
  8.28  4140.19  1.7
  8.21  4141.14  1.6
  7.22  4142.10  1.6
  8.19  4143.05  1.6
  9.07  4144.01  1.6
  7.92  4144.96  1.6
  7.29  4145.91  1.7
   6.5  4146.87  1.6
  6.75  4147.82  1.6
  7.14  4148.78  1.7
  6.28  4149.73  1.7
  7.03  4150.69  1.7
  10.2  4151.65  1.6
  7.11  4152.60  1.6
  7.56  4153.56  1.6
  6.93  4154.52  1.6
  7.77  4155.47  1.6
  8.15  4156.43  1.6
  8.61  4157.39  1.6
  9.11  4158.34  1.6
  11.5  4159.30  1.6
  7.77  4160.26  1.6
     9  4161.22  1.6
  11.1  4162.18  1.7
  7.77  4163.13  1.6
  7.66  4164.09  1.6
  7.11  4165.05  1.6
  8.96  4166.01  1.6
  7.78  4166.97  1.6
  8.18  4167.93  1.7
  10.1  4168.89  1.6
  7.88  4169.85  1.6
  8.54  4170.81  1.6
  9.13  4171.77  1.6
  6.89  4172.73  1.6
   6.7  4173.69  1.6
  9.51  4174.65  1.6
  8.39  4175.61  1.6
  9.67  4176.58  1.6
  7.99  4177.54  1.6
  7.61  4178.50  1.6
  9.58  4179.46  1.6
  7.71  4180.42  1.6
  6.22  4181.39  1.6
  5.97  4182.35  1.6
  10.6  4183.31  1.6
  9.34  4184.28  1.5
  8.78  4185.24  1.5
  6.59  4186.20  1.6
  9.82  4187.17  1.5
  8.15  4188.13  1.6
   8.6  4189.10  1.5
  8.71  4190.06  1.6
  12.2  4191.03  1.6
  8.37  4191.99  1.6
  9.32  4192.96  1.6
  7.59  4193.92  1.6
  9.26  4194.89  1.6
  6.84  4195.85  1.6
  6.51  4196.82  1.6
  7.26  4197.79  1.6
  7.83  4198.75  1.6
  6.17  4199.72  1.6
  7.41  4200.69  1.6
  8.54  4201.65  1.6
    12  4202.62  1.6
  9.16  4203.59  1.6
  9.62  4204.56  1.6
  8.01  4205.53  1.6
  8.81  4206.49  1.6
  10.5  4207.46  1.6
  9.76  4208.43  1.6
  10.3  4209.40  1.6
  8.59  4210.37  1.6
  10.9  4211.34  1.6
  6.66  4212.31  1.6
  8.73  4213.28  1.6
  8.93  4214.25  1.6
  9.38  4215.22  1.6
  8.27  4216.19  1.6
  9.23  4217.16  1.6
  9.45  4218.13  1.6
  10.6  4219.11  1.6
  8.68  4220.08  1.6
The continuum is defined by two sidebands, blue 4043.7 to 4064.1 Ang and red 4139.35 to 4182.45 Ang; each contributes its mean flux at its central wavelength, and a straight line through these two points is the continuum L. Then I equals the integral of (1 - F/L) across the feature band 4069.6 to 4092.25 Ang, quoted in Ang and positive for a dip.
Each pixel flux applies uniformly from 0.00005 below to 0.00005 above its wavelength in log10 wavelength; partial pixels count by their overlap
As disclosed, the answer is -2.8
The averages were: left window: 7.97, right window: 8.12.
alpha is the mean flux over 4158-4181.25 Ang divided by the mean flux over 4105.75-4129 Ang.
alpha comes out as 0.94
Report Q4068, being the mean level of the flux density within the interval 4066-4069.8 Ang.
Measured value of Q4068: 7.47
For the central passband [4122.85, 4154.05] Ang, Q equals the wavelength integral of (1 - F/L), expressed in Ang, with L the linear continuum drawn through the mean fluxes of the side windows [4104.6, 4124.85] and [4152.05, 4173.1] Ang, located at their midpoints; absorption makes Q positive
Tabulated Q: 1.2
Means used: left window 8.98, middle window 8.36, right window 8.41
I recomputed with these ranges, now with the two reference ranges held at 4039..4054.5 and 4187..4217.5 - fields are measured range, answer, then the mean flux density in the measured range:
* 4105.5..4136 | -1.42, 8.94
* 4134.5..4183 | 3.16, 8.09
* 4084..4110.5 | -0.94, 8.78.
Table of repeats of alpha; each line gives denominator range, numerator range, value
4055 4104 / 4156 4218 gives 1.00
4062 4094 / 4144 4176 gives 0.92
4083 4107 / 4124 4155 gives 0.95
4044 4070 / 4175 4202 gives 1.03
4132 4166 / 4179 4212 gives 1.07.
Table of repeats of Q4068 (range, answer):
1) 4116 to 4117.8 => 6.5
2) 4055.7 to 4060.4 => 7.95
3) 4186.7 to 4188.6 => 9.01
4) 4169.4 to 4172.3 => 8.5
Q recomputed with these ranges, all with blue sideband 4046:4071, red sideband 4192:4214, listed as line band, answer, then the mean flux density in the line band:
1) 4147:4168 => 1.0 Ang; 8.13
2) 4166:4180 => 0.2 Ang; 8.44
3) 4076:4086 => 0.5 Ang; 7.96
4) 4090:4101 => -0.9 Ang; 9.08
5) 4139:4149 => 0.8 Ang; 7.78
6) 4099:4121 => -0.3 Ang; 8.52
